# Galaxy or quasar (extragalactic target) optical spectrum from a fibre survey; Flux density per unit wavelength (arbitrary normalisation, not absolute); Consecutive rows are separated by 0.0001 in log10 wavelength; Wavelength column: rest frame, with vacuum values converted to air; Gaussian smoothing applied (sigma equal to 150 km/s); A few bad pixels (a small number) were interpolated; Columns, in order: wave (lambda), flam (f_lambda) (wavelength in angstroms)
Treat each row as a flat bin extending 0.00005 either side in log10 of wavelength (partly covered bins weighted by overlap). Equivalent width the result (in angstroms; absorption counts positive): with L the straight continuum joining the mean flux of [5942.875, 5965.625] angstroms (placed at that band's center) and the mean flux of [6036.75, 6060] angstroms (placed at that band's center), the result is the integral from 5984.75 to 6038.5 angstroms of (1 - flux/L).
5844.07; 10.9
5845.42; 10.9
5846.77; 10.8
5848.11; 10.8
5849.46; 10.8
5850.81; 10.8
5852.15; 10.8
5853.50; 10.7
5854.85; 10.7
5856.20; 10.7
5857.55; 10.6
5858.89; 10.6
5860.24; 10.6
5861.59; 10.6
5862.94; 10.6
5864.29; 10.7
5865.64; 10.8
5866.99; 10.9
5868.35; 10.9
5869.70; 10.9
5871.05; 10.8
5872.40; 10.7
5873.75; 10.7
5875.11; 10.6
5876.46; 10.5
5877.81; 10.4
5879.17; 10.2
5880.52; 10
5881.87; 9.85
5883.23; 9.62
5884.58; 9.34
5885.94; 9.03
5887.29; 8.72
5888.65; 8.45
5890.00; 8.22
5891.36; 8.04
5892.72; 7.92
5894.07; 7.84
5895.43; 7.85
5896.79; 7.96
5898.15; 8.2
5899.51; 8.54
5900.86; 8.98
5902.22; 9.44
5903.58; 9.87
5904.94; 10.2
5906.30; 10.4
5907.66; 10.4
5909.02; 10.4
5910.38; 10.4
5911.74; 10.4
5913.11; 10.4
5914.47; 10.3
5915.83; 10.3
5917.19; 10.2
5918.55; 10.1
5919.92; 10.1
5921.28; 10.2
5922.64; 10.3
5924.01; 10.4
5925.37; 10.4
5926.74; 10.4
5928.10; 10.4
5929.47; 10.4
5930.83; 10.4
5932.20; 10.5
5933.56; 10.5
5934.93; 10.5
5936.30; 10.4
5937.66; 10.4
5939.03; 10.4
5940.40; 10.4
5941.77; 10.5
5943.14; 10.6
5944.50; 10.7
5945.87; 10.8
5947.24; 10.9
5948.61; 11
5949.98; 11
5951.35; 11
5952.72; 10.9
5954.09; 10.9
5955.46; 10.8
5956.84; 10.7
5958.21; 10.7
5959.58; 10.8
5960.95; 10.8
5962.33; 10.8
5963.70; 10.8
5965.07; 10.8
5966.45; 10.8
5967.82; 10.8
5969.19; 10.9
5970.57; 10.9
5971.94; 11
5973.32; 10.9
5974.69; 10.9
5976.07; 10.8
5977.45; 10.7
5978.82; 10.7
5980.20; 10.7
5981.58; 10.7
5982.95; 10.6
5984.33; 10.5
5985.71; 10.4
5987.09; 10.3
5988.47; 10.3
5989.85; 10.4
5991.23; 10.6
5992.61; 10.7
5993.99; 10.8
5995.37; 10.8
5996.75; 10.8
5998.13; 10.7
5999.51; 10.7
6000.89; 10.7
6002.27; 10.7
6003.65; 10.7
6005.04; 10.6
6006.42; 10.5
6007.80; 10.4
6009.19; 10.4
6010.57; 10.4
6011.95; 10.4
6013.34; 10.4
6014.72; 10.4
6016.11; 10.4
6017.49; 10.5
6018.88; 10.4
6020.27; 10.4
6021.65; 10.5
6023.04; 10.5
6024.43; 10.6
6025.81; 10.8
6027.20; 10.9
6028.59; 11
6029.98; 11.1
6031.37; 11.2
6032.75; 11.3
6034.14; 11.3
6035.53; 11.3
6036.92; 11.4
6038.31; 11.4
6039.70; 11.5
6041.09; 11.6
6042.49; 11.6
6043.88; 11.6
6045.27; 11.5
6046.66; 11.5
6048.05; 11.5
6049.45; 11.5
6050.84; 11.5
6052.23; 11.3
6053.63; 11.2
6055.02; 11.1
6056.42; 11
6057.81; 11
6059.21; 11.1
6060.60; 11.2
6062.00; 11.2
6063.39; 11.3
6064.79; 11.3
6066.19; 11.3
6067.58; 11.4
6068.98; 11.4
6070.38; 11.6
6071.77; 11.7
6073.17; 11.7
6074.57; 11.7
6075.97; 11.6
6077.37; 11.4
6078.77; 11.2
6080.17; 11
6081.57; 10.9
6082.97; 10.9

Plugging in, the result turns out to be 2.3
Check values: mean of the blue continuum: 10.8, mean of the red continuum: 11.4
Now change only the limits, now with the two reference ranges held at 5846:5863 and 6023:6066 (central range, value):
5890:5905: 3.2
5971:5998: 1.0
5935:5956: 0.5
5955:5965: 0.2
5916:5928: 0.7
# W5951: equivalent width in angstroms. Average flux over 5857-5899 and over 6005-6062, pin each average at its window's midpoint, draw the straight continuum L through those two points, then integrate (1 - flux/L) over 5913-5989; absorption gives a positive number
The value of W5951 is -2.1 angstroms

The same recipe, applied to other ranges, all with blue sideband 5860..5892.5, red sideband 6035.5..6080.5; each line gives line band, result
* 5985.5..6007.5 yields 0.6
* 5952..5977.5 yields -0.4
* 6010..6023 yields 0.8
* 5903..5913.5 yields -0.1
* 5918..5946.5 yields 0.0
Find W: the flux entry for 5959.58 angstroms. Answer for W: 10.8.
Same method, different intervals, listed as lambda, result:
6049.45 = 11.5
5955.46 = 10.8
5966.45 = 10.8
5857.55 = 10.6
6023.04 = 10.5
